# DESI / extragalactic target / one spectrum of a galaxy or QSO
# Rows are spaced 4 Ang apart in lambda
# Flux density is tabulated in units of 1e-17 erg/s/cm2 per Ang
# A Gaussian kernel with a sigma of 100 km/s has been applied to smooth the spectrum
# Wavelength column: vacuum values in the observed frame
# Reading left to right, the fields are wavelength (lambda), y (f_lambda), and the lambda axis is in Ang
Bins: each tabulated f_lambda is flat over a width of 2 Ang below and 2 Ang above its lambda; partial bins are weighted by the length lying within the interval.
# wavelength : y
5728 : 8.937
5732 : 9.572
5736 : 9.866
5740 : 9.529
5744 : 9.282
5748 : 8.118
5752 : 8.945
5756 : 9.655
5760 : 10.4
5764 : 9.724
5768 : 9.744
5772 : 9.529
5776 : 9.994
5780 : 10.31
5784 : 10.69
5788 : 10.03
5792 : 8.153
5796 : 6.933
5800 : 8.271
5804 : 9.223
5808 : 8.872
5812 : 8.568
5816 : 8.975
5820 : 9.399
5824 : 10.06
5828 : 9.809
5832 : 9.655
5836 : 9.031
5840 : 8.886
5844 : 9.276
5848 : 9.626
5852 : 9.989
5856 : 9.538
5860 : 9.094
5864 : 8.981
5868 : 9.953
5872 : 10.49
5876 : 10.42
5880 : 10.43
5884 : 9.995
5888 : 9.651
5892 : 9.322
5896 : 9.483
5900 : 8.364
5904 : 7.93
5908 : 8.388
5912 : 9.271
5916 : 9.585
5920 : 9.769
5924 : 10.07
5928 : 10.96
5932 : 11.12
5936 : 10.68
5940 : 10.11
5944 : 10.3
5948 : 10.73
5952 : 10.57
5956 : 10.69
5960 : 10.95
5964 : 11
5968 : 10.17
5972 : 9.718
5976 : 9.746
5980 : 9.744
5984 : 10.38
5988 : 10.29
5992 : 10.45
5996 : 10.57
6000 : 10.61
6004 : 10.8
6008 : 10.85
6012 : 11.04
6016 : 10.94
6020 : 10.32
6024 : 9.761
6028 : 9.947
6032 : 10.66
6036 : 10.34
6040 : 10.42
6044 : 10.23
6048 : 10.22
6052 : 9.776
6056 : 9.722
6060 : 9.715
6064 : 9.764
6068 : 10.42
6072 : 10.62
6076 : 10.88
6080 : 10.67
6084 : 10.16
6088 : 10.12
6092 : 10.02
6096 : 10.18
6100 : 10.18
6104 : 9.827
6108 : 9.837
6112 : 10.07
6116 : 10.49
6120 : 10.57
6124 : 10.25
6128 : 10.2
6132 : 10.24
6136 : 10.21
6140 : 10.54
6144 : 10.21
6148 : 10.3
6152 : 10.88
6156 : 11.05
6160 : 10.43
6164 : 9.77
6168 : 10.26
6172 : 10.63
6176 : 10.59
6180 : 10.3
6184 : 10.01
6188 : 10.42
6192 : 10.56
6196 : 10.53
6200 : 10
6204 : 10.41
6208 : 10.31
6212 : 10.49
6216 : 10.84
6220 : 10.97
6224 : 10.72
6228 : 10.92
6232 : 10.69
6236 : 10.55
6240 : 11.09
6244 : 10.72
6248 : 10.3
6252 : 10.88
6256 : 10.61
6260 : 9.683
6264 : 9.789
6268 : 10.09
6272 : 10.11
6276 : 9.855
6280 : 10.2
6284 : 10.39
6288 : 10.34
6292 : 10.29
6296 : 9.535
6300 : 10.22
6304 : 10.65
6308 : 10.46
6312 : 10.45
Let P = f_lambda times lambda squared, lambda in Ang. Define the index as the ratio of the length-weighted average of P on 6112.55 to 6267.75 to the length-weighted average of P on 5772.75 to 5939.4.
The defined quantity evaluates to 1.23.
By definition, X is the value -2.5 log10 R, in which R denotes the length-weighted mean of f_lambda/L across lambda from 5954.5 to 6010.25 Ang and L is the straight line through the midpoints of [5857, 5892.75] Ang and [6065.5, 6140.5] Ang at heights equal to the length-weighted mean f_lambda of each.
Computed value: -0.04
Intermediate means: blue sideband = 9.82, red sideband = 10.3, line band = 10.4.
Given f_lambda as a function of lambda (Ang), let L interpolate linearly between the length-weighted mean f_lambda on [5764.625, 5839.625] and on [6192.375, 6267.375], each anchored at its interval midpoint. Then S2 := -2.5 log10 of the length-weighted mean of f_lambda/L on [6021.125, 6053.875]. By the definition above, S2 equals -0.02 mag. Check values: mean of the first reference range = 9.29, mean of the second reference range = 10.5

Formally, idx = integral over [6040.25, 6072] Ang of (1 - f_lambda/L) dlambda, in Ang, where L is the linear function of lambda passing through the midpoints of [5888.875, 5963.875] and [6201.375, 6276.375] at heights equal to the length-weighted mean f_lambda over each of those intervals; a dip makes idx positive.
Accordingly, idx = 0.4 Ang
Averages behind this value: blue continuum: 9.93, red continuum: 10.5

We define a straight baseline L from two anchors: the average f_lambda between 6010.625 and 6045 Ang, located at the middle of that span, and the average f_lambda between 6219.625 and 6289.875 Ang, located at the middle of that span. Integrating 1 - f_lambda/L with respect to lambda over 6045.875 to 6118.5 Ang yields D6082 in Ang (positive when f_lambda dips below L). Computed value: 1.8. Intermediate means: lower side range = 10.4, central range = 10.2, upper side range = 10.4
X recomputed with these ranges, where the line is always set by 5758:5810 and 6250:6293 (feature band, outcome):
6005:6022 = -0.11 mag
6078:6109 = -0.03 mag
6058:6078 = -0.05 mag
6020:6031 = -0.02 mag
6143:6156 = -0.06 mag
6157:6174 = -0.03 mag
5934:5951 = -0.09 mag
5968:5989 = -0.03 mag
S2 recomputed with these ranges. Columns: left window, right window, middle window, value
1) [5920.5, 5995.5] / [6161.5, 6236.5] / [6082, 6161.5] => 0.02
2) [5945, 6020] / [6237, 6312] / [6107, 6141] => 0.01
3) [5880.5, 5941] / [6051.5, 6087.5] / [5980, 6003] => -0.05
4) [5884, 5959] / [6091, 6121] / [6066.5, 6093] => -0.04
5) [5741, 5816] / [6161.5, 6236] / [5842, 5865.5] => 0.00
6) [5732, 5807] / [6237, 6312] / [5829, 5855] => 0.01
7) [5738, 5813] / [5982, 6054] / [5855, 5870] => 0.03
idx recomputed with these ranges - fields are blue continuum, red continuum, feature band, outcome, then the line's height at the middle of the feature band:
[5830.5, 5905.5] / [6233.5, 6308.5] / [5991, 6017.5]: -2.7 Ang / 9.76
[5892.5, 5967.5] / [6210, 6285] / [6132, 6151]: -0.1 Ang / 10.3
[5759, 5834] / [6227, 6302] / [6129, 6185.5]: -1.6 Ang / 10.1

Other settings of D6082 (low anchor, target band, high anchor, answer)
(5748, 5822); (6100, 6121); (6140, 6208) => 0.15 Ang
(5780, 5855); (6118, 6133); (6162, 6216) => -0.24 Ang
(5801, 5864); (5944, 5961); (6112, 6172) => -1.66 Ang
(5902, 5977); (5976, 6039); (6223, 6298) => -1.70 Ang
